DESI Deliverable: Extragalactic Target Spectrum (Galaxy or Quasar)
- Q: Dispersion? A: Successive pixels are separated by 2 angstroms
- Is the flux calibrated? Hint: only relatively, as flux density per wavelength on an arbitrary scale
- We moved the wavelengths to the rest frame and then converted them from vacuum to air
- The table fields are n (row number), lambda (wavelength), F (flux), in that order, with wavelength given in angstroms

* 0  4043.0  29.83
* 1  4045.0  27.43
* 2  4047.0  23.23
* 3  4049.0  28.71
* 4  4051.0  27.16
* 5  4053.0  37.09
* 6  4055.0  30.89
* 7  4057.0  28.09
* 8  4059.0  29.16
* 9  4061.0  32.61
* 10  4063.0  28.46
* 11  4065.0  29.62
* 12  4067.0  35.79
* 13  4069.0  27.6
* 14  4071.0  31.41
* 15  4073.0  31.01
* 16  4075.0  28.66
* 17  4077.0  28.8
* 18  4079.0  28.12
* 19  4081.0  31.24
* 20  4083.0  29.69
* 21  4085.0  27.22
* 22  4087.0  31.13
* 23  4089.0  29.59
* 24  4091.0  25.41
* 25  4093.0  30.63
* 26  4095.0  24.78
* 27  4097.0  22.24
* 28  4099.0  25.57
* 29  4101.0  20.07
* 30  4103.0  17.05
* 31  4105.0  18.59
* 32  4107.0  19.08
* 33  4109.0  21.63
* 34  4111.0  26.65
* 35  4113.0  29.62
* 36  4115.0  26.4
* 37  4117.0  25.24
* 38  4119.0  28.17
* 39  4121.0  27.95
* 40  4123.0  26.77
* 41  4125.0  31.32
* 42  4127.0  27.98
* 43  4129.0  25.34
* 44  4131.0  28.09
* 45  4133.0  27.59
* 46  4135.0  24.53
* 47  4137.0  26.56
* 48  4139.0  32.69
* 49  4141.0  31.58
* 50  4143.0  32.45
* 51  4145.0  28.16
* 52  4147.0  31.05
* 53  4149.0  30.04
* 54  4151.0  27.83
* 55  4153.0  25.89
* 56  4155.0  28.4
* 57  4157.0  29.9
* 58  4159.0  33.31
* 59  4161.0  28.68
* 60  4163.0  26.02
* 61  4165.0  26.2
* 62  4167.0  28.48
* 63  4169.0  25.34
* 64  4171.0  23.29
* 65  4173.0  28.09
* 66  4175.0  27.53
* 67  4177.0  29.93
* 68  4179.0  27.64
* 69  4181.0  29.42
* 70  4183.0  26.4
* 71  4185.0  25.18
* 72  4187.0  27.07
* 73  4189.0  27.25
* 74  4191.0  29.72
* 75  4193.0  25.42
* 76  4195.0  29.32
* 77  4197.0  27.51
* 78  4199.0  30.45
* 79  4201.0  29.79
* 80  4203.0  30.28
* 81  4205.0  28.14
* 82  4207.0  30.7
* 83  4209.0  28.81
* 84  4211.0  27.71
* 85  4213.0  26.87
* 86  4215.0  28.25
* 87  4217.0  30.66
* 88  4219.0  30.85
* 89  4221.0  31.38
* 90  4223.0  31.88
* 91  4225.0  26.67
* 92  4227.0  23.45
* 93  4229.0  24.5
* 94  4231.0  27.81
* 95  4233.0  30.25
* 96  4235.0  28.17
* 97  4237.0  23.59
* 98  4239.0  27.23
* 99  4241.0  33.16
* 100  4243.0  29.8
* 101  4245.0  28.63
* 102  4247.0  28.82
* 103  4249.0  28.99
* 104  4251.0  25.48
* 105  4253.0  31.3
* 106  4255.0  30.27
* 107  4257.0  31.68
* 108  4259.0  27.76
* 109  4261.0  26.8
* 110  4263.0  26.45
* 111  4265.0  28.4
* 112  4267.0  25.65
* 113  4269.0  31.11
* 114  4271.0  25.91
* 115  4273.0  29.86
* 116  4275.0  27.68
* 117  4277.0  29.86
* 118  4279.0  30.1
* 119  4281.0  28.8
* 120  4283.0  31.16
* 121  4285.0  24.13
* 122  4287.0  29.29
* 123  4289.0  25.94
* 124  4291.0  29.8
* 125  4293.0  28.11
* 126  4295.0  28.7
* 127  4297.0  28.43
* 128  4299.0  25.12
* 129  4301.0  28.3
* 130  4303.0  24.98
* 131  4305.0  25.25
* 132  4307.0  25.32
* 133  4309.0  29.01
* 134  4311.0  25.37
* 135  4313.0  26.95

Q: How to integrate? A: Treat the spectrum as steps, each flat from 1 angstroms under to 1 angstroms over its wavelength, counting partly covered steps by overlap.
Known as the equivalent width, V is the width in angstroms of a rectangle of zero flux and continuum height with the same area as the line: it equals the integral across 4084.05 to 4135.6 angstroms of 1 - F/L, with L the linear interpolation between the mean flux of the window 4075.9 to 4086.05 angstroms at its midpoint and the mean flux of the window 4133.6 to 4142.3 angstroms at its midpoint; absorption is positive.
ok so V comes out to 5.8 angstroms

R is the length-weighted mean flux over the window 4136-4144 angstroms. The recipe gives 30.8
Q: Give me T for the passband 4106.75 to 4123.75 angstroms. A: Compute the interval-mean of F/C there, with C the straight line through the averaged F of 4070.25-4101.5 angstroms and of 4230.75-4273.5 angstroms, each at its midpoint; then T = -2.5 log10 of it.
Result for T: 0.08 mag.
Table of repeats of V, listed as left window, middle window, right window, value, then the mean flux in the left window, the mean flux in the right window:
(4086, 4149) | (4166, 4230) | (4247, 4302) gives -1.28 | 26.6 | 28.3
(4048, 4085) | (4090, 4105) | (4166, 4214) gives 3.17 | 30.1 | 27.9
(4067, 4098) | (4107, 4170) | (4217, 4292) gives 1.62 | 28.7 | 28.5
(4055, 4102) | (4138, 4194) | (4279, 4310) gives -0.25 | 28.6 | 27.6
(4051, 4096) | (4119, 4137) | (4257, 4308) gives 1.13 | 29.8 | 27.8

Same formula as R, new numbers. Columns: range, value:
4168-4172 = 24.3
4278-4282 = 29.5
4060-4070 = 30.8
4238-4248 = 29.5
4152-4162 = 29.2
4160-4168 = 27.3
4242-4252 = 28.3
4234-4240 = 26.3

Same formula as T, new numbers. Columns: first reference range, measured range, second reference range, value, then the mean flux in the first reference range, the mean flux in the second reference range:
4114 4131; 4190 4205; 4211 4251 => -0.03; 27.4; 28.4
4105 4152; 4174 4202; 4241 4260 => 0.01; 27.5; 29.4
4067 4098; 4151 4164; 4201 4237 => 0.00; 28.7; 28.5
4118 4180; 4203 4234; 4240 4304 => -0.01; 28.3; 28.5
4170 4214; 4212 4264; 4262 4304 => -0.02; 28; 28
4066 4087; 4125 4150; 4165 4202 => -0.01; 30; 27.6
